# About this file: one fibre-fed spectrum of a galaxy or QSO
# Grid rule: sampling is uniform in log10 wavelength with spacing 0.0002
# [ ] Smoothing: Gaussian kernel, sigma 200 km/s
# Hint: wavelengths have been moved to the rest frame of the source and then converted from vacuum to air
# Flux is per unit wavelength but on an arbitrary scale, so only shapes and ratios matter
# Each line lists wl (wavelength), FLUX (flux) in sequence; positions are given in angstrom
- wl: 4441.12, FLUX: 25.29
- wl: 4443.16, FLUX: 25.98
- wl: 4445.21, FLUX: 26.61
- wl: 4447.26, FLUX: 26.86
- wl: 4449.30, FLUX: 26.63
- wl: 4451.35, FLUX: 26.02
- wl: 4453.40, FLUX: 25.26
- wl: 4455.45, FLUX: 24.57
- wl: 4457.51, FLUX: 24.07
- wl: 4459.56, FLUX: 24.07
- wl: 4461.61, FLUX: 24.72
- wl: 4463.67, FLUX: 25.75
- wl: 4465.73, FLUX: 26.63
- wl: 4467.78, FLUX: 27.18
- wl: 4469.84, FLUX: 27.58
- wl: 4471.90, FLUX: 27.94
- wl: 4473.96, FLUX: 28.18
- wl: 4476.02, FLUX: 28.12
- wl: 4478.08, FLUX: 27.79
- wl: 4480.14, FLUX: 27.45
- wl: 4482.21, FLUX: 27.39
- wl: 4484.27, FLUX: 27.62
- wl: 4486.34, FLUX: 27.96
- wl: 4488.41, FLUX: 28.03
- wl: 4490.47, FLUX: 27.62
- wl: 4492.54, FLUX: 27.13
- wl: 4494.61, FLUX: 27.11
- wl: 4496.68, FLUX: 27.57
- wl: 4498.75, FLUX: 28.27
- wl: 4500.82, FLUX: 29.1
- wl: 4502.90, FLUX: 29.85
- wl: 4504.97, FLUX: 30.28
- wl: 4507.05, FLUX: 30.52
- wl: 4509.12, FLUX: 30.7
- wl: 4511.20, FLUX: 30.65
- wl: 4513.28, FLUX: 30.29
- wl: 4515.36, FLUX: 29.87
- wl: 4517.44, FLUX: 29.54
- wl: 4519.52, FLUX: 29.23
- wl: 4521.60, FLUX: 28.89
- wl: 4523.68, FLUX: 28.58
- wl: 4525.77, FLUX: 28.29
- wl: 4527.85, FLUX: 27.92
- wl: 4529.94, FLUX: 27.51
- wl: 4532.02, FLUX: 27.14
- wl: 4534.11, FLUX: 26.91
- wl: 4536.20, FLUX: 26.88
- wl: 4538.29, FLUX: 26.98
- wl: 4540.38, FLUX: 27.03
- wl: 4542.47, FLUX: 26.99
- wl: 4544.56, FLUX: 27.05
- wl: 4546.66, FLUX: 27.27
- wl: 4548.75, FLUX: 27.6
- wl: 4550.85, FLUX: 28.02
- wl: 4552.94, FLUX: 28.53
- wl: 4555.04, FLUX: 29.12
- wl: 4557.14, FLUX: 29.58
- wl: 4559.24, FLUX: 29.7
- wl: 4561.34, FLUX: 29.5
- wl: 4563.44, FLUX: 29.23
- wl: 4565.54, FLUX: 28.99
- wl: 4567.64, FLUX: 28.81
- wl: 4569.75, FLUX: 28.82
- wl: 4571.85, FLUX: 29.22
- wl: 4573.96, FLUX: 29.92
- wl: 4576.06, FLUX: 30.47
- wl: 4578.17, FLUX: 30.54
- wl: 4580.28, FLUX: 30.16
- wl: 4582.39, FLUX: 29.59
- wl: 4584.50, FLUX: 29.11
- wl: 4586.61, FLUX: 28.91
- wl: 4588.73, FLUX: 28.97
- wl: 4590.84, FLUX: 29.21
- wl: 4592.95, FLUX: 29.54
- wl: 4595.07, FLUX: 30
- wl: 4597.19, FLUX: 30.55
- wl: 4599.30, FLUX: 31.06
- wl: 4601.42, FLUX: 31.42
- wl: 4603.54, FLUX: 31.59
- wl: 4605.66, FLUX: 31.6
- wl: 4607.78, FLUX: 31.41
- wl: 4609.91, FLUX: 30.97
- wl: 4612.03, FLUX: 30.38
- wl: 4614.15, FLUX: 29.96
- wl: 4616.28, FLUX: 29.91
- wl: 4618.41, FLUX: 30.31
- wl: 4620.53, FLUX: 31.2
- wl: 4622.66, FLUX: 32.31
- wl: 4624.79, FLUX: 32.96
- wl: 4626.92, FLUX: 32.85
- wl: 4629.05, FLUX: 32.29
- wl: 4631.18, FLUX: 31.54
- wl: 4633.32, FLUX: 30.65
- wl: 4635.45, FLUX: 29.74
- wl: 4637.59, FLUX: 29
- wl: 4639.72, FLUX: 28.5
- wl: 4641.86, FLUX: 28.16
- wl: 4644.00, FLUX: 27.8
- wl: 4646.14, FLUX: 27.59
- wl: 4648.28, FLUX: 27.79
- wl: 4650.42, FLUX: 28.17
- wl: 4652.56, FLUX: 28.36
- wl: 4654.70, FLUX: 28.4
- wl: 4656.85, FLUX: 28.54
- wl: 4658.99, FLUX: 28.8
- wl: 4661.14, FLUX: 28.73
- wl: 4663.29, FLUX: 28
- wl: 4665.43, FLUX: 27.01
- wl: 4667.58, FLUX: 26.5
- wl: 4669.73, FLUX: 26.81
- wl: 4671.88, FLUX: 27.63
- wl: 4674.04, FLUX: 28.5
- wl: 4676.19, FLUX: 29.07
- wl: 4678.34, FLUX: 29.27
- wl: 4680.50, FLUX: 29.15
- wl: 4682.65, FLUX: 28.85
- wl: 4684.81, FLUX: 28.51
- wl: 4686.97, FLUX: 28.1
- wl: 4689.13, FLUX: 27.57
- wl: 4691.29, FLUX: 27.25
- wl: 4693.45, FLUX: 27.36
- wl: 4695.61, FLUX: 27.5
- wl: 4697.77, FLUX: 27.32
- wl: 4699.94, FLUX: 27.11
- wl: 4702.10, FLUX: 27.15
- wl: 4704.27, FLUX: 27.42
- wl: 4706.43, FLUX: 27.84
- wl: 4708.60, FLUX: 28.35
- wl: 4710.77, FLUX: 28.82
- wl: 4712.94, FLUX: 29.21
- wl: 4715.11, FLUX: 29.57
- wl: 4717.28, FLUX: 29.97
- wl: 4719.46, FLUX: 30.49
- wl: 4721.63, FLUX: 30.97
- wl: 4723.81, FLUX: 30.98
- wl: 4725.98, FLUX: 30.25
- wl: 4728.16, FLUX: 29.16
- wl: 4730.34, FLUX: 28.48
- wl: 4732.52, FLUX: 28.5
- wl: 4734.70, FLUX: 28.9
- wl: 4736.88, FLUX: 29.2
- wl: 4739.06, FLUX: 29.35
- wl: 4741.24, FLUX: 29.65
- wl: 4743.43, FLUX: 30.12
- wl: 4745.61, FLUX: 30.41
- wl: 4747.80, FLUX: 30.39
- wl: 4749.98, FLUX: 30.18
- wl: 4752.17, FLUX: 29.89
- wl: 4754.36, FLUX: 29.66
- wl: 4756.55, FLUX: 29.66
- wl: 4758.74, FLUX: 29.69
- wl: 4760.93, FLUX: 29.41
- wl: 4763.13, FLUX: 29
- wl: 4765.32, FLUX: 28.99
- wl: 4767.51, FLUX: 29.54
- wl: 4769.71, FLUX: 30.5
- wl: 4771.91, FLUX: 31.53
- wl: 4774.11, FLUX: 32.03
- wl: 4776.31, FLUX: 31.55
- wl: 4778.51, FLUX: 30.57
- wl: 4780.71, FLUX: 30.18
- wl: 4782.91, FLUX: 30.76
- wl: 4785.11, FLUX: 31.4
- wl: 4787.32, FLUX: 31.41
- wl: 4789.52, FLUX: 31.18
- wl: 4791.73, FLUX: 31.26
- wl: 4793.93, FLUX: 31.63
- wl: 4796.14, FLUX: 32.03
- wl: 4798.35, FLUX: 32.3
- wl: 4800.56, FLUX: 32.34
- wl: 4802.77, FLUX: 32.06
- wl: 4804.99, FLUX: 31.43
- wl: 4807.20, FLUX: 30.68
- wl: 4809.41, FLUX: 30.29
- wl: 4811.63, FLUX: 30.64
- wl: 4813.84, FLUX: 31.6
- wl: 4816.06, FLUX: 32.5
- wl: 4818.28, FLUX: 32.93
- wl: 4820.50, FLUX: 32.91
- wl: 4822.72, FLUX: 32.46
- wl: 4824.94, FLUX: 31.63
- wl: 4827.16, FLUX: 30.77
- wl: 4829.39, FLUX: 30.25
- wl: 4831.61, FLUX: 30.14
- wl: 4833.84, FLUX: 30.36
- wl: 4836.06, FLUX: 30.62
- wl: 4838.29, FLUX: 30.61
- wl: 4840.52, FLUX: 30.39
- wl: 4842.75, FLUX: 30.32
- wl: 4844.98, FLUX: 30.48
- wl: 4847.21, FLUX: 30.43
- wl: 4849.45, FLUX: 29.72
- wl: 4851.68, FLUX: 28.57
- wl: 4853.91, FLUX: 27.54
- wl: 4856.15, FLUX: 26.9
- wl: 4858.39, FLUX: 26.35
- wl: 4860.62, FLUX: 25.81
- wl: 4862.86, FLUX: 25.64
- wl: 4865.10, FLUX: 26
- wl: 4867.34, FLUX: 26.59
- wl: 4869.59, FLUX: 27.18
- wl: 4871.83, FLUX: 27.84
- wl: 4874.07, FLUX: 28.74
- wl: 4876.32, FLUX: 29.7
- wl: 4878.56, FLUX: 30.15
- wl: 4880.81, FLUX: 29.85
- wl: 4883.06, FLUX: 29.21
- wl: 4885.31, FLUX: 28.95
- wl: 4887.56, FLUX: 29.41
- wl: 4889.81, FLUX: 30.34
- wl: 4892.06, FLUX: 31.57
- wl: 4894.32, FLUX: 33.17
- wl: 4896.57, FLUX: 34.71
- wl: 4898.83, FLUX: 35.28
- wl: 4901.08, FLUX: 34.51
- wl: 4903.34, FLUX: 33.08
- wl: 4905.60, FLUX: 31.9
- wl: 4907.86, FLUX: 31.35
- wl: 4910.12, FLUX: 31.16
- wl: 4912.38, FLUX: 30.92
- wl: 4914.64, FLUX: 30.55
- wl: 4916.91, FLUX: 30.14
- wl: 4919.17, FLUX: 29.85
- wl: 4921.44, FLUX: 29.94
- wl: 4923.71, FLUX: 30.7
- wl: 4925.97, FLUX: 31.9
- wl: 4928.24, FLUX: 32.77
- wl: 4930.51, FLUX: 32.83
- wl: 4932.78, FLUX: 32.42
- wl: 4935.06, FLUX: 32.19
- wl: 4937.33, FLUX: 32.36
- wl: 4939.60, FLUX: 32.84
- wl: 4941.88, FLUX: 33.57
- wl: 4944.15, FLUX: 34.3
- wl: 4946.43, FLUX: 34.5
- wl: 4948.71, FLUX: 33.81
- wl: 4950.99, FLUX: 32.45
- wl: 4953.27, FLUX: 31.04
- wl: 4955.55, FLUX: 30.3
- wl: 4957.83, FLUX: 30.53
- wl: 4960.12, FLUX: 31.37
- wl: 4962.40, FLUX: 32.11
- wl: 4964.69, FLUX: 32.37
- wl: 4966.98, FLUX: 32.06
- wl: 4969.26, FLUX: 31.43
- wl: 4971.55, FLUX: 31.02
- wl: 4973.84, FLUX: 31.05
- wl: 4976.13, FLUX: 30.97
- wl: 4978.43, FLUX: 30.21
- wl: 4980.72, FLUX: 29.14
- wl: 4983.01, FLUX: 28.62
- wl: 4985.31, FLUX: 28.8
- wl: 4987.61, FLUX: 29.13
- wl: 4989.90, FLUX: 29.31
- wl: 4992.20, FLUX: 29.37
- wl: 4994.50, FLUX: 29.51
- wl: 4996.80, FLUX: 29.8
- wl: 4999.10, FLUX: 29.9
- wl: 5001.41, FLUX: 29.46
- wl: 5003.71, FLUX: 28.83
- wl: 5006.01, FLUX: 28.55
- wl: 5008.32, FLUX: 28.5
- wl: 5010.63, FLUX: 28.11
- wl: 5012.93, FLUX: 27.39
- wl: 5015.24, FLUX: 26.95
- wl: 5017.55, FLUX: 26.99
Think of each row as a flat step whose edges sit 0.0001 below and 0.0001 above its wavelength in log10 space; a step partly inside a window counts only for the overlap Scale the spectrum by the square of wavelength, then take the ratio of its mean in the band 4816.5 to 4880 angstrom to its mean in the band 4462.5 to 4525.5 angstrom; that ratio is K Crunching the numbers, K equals 1.2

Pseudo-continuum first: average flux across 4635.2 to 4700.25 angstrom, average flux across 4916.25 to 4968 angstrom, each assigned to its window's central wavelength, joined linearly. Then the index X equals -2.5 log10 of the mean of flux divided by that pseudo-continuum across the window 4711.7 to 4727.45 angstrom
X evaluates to -0.05 mag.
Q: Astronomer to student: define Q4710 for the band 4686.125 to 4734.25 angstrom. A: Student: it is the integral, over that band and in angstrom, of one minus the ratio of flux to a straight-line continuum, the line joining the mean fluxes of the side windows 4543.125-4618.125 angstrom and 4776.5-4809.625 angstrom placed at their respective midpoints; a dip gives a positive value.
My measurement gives 3.23 angstrom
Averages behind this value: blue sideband 29.6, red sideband 31.3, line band 28.6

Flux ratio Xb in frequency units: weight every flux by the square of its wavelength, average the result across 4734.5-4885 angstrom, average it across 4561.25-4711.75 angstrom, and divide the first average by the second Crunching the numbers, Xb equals 1.11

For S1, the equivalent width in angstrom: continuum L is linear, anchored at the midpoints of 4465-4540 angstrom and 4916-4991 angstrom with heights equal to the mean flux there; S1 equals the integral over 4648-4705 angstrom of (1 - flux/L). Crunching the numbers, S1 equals 3.0 angstrom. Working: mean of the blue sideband 28.3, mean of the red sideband 31.4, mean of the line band 28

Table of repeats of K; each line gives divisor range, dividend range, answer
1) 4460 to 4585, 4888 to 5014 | 1.31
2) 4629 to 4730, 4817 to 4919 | 1.14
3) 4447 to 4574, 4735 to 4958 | 1.27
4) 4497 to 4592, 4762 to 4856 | 1.20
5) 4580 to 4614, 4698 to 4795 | 1.05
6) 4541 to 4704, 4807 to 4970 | 1.18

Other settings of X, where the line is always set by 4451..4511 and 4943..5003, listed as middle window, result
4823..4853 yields -0.02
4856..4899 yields 0.04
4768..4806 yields -0.06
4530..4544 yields 0.03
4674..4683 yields -0.01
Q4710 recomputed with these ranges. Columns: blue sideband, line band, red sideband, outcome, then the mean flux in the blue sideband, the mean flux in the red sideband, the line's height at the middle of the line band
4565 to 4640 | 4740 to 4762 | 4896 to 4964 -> 0.91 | 30.4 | 32.2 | 31.2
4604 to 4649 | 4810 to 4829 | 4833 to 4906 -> -1.24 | 30.4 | 29.7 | 29.9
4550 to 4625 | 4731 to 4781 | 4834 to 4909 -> -0.08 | 30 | 29.8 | 29.9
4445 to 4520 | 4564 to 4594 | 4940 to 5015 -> -1.28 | 27.7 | 30.5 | 28.2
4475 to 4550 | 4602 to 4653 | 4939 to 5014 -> -2.50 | 28.3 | 30.6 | 28.8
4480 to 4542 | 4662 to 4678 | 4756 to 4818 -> 1.15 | 28.4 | 31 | 29.9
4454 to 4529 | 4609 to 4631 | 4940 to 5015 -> -2.08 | 27.9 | 30.5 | 28.6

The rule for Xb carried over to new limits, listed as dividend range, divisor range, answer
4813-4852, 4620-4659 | 1.13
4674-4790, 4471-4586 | 1.12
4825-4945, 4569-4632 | 1.12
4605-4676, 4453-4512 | 1.14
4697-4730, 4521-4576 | 1.10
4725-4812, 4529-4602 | 1.15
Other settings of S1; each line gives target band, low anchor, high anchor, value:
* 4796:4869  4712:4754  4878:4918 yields 1.8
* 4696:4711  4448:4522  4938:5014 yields 0.7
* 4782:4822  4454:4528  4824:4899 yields -3.3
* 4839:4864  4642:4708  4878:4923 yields 1.8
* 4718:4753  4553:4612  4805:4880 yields -0.1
